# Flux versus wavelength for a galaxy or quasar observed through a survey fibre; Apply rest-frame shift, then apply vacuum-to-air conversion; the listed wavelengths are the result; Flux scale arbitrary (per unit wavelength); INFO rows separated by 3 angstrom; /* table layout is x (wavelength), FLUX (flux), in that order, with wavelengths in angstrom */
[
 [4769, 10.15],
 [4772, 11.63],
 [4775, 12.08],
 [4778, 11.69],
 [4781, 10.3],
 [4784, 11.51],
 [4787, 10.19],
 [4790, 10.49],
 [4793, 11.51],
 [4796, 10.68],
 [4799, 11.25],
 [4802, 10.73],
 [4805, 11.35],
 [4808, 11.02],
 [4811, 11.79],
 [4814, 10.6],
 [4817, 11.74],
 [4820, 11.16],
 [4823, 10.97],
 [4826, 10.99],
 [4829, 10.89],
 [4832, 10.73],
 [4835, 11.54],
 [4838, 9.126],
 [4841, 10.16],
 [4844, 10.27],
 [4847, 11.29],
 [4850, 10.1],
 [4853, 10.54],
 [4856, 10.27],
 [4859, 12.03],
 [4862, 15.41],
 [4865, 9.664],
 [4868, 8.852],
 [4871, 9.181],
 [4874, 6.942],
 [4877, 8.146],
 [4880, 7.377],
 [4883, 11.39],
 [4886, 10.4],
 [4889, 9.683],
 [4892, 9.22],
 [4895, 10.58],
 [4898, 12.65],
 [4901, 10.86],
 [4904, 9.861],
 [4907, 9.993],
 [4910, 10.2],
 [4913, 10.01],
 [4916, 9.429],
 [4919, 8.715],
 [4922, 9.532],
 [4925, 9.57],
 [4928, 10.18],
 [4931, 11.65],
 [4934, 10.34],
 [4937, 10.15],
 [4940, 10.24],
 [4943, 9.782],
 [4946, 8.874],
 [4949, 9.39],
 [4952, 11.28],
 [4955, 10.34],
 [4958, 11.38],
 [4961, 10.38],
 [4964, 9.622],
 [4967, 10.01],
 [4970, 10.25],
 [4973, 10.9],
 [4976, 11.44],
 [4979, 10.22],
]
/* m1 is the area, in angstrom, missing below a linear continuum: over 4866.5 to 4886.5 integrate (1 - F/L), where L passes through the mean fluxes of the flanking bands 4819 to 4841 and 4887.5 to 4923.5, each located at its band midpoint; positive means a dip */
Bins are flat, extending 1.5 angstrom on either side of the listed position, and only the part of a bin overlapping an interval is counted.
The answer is 2.9 angstrom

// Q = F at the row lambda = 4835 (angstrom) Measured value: 11.54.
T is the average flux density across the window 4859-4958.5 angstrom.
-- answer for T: 10.1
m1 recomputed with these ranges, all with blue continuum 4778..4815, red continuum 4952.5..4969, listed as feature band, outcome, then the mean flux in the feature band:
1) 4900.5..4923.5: 1.7 angstrom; 9.78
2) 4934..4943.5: 0.3 angstrom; 10.1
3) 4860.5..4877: 1.4 angstrom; 9.84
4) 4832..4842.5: 0.5 angstrom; 10.3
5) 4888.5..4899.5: 0.0 angstrom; 10.6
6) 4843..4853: 0.2 angstrom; 10.6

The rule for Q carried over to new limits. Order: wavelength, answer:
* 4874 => 6.942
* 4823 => 10.97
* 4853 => 10.54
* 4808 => 11.02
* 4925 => 9.57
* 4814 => 10.6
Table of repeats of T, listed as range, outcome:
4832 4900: 10.2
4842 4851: 10.6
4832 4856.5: 10.4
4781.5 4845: 10.9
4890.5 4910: 10.5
